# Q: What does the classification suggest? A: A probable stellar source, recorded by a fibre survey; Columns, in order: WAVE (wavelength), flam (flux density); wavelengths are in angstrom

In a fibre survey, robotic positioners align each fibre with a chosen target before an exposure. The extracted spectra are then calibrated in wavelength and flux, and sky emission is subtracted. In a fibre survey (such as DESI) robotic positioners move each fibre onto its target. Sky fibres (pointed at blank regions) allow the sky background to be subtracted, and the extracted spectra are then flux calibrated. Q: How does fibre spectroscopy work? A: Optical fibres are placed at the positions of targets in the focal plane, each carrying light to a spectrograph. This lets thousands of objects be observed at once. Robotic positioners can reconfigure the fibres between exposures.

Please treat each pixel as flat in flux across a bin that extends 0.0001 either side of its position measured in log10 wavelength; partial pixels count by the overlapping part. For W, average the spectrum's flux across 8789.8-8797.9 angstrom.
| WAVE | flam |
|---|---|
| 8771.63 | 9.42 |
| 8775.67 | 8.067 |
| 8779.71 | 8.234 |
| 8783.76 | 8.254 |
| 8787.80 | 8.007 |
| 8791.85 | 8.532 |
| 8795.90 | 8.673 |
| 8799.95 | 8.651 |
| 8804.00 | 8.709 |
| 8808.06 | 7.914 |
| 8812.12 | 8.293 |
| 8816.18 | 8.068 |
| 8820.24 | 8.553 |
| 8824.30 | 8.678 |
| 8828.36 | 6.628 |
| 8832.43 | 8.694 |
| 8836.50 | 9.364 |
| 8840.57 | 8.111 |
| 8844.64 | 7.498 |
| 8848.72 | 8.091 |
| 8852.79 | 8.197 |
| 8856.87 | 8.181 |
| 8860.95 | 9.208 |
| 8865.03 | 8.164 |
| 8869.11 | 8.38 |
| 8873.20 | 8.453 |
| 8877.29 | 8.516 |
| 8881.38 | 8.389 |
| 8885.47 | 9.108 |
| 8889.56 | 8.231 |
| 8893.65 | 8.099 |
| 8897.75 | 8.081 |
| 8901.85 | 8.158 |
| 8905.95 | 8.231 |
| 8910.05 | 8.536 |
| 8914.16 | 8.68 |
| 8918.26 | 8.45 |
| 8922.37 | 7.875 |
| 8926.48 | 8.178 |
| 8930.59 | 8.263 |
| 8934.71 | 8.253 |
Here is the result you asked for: 8.6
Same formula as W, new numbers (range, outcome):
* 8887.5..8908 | 8.16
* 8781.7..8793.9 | 8.26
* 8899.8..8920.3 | 8.41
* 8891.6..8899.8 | 8.09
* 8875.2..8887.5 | 8.67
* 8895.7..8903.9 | 8.12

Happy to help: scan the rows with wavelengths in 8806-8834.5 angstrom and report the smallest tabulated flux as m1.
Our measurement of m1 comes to 6.628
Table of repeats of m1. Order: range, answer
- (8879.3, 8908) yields 8.081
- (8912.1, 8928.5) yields 7.875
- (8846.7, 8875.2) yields 8.091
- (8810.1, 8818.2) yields 8.068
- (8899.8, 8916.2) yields 8.158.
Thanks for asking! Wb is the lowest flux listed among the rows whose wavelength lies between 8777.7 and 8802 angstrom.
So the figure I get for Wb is 8.007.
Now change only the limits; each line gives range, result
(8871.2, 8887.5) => 8.389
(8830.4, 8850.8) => 7.498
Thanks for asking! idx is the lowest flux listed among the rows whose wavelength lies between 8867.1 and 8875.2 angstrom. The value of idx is 8.38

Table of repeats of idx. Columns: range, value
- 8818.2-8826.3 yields 8.553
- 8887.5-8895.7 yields 8.099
